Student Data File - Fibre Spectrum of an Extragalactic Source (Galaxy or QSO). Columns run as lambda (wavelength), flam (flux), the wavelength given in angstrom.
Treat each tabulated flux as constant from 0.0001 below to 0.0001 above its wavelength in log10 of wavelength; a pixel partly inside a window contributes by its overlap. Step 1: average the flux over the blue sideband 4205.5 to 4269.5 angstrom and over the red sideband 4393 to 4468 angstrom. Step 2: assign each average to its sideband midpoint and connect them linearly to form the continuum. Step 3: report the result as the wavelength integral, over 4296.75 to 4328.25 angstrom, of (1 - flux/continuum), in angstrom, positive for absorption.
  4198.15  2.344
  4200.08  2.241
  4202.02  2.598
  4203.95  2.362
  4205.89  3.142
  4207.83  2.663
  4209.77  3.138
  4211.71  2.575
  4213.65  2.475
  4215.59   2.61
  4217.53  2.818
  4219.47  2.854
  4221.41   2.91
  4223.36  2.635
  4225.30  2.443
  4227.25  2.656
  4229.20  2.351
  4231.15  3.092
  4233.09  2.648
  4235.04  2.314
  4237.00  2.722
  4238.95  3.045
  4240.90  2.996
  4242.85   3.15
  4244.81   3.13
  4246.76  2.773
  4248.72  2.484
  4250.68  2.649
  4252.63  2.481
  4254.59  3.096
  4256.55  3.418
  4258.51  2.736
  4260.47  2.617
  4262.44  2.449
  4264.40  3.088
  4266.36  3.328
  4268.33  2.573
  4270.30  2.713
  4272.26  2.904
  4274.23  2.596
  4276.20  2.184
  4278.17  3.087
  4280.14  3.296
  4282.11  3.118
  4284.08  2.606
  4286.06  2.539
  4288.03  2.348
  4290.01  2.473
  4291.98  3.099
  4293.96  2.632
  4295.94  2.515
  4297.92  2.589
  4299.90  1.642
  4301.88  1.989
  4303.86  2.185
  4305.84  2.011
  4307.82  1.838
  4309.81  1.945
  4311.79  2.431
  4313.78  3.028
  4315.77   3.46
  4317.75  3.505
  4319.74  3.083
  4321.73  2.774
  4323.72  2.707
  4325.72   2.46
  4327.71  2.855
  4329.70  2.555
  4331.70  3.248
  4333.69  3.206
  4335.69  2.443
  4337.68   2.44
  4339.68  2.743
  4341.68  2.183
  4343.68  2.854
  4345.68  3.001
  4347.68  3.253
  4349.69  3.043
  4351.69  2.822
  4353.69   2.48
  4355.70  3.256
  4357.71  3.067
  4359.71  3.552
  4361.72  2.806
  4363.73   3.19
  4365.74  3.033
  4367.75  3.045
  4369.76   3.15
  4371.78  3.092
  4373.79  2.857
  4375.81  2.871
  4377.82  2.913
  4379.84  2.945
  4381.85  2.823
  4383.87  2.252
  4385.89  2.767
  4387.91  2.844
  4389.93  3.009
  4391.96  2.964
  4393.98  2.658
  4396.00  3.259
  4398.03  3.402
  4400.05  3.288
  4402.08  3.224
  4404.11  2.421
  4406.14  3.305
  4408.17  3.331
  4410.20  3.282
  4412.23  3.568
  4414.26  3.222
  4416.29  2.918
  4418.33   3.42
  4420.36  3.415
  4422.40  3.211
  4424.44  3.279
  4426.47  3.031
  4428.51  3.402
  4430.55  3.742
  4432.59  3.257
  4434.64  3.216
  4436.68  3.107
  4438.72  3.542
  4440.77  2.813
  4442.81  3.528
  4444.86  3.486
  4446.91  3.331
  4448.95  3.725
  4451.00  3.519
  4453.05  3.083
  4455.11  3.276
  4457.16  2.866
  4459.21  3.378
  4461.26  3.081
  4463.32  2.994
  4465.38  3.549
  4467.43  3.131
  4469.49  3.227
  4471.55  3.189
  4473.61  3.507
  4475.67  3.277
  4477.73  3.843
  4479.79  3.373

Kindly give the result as 4.7 angstrom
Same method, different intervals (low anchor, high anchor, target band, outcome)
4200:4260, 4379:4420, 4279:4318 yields 4.45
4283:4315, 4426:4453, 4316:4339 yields -2.60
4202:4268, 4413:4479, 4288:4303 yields 2.64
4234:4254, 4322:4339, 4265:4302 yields 1.33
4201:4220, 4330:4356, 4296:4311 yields 3.92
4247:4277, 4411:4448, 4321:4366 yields 2.38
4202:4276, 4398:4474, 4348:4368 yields 0.21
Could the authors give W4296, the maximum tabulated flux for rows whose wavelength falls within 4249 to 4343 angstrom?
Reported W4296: 3.505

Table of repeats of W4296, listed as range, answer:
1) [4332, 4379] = 3.552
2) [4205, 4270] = 3.418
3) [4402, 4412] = 3.331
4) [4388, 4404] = 3.402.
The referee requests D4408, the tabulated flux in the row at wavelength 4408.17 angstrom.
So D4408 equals 3.331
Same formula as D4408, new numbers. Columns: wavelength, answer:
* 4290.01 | 2.473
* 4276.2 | 2.184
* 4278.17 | 3.087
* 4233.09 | 2.648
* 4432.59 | 3.257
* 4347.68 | 3.253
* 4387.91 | 2.844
